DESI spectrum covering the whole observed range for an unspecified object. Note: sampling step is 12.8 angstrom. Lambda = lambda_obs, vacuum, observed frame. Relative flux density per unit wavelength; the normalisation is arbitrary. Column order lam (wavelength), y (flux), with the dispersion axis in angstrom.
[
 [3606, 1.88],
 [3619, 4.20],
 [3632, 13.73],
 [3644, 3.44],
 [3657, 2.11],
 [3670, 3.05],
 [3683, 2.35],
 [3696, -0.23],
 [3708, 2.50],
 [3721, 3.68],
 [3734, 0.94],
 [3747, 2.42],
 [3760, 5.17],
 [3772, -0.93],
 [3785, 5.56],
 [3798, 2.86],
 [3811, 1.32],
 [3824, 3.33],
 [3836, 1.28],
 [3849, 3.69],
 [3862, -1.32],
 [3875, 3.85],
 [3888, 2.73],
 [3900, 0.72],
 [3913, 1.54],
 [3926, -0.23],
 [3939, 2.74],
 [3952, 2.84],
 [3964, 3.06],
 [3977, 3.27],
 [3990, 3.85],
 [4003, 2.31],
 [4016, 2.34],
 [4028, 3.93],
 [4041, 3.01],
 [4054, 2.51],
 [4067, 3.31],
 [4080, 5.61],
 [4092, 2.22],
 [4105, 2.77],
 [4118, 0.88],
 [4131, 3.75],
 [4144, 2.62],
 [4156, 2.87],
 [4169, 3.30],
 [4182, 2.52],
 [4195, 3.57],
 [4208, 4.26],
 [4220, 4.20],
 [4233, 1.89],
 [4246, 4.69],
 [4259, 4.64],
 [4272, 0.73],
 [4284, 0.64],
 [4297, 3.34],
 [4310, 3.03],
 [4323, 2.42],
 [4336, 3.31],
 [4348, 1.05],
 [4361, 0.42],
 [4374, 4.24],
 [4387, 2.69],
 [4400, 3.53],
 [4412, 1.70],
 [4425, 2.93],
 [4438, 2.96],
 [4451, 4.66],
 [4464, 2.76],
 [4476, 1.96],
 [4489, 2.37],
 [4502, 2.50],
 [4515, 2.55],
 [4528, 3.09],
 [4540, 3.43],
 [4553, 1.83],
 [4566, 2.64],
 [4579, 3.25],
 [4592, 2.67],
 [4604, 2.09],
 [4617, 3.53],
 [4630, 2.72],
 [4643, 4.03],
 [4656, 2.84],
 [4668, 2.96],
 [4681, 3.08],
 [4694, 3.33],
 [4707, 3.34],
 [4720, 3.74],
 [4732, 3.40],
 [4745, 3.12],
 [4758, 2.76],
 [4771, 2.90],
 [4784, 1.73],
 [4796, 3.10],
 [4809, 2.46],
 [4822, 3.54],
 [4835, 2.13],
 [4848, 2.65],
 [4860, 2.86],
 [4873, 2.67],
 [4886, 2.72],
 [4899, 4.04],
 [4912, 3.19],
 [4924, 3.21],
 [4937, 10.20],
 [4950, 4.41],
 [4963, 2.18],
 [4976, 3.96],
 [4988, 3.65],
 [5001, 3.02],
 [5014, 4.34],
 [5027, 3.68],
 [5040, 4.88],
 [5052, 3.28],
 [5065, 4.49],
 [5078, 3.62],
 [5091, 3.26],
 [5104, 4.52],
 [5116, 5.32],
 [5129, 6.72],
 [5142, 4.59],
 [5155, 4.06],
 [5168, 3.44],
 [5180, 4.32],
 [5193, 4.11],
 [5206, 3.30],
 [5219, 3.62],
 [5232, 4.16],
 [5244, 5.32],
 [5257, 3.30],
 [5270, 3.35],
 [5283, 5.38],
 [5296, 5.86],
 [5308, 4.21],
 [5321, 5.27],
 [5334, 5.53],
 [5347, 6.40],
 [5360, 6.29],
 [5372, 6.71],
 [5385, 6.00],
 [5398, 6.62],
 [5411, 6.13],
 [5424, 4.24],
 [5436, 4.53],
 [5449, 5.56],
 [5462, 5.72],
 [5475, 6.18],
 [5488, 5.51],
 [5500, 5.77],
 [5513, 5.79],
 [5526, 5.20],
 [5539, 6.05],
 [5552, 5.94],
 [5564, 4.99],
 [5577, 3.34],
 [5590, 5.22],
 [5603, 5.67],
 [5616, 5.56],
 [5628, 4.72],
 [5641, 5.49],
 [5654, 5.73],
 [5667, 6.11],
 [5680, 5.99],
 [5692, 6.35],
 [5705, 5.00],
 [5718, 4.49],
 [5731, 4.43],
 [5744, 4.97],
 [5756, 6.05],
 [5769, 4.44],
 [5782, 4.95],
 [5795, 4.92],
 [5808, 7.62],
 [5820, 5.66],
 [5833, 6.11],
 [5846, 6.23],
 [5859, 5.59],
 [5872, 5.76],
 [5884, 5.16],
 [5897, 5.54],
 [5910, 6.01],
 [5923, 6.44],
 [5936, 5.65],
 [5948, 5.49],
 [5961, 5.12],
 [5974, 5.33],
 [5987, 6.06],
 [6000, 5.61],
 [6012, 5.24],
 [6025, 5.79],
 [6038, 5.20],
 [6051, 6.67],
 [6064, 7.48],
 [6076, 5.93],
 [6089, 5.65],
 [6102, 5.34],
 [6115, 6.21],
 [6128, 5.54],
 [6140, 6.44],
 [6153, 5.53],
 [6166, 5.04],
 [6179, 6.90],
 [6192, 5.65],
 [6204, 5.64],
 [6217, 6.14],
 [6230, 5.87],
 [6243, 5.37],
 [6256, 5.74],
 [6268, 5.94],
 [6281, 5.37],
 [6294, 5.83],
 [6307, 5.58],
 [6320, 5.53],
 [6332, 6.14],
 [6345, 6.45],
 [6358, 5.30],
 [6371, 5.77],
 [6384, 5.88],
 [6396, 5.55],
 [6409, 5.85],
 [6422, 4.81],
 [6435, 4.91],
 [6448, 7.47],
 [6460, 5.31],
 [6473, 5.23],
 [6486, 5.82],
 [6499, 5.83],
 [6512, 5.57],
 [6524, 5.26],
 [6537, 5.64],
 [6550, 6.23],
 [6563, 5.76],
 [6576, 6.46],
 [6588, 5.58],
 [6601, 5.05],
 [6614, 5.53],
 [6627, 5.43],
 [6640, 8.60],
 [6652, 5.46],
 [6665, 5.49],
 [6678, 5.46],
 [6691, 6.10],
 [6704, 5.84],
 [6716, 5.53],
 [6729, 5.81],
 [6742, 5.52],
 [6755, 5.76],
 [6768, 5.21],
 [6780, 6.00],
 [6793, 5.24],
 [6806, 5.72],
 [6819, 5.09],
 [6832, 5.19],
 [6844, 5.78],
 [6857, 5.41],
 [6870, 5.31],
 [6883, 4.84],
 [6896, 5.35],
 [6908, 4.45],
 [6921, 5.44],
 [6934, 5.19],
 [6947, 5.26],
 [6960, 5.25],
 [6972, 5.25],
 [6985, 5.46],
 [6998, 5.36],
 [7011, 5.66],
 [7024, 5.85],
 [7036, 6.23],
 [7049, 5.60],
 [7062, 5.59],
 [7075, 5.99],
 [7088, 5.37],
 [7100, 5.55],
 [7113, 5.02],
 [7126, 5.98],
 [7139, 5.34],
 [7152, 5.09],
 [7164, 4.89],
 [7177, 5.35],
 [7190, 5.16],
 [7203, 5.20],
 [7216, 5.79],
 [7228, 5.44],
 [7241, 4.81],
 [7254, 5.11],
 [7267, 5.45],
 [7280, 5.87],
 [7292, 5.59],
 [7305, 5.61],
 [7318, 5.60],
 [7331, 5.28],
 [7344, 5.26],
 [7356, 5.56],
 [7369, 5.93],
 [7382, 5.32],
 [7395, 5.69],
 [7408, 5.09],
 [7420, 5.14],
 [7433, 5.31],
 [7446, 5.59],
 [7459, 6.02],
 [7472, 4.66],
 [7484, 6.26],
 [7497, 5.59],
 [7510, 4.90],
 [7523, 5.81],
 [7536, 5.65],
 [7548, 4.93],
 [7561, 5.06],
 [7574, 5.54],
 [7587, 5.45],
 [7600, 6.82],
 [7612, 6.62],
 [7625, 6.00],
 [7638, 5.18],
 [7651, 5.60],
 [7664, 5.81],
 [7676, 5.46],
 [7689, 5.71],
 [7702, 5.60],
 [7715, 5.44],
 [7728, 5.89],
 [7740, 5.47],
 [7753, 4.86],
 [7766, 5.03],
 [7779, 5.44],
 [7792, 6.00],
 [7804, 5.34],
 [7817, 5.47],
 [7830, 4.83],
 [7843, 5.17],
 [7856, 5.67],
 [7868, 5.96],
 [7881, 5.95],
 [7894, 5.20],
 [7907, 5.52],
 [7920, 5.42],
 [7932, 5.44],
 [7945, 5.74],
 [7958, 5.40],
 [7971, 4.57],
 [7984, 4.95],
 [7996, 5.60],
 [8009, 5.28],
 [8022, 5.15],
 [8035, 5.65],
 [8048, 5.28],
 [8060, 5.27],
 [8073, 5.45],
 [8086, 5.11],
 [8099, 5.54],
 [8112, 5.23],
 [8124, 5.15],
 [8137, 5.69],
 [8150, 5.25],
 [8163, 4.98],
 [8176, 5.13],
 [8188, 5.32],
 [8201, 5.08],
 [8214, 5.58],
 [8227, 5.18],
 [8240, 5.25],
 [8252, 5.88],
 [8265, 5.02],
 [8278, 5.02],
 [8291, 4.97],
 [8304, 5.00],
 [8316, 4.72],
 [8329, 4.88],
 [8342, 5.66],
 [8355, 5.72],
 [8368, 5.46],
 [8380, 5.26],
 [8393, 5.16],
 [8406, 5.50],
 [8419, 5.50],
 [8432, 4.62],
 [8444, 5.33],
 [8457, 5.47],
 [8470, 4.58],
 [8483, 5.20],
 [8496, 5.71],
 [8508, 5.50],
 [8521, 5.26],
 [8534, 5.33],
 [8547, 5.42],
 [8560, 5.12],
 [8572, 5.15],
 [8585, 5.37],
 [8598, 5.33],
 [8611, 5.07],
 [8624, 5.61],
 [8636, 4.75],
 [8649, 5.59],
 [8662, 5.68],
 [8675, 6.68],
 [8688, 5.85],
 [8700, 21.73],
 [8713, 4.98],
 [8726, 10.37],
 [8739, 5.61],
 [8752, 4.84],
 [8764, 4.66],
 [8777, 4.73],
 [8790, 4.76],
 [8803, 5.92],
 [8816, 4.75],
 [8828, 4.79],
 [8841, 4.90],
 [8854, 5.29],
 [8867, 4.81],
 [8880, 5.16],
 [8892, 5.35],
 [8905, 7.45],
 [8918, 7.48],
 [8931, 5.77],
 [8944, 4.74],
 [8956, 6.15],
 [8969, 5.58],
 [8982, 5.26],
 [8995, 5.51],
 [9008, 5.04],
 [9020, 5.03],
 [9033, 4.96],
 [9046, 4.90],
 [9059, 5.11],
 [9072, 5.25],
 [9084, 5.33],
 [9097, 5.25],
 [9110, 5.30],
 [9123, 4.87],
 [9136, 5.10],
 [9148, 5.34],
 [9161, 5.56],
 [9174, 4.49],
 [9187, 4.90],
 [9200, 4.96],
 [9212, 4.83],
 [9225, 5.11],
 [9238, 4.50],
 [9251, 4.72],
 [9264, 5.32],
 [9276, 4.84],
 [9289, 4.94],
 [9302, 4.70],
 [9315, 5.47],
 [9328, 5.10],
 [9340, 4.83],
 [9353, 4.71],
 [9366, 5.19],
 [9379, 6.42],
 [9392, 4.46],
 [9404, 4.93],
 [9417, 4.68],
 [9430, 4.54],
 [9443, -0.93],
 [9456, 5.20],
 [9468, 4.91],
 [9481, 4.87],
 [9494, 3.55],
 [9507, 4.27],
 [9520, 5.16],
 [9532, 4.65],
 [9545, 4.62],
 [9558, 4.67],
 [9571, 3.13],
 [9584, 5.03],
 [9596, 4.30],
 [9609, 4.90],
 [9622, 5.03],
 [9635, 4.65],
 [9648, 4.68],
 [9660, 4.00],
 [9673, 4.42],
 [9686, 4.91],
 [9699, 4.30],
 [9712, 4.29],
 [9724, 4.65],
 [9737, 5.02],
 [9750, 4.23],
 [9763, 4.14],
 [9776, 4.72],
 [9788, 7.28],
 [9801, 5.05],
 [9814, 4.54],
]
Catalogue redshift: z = 0.33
